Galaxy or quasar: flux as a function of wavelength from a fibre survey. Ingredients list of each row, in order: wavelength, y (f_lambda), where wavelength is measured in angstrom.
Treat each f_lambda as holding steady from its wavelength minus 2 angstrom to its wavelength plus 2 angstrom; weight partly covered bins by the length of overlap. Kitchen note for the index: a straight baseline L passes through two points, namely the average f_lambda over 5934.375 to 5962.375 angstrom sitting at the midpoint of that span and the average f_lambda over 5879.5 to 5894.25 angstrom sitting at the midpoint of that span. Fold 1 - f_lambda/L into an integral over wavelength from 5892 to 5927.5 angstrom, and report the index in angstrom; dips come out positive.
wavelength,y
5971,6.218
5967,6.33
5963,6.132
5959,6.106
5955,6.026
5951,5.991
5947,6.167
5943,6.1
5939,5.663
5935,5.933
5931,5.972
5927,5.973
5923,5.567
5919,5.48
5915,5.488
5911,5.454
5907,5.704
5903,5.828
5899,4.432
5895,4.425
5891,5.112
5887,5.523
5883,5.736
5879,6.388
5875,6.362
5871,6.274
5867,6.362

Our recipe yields 2.1 angstrom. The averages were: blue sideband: 5.46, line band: 5.34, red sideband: 6.01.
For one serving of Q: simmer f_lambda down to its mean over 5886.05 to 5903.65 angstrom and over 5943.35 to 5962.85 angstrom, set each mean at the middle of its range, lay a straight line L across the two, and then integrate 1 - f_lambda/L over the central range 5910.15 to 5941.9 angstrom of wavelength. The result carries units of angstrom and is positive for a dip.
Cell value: -0.8 angstrom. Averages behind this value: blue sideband 4.98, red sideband 6.08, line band 5.71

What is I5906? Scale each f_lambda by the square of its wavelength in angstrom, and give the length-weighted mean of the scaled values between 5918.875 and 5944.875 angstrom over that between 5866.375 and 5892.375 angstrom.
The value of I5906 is 1.0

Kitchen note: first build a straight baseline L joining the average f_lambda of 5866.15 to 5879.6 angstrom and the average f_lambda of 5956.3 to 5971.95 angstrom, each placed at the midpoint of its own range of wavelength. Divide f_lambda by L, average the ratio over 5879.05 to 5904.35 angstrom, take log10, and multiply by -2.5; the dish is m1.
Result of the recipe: 0.20 mag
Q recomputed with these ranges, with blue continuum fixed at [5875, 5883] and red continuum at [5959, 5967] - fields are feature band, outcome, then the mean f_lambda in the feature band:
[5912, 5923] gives 1.25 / 5.5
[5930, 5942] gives 0.62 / 5.87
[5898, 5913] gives 1.91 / 5.42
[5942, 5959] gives 0.30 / 6.07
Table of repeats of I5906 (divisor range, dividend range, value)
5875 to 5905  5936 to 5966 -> 1.14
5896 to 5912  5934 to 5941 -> 1.10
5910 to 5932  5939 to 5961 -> 1.08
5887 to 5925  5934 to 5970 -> 1.16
